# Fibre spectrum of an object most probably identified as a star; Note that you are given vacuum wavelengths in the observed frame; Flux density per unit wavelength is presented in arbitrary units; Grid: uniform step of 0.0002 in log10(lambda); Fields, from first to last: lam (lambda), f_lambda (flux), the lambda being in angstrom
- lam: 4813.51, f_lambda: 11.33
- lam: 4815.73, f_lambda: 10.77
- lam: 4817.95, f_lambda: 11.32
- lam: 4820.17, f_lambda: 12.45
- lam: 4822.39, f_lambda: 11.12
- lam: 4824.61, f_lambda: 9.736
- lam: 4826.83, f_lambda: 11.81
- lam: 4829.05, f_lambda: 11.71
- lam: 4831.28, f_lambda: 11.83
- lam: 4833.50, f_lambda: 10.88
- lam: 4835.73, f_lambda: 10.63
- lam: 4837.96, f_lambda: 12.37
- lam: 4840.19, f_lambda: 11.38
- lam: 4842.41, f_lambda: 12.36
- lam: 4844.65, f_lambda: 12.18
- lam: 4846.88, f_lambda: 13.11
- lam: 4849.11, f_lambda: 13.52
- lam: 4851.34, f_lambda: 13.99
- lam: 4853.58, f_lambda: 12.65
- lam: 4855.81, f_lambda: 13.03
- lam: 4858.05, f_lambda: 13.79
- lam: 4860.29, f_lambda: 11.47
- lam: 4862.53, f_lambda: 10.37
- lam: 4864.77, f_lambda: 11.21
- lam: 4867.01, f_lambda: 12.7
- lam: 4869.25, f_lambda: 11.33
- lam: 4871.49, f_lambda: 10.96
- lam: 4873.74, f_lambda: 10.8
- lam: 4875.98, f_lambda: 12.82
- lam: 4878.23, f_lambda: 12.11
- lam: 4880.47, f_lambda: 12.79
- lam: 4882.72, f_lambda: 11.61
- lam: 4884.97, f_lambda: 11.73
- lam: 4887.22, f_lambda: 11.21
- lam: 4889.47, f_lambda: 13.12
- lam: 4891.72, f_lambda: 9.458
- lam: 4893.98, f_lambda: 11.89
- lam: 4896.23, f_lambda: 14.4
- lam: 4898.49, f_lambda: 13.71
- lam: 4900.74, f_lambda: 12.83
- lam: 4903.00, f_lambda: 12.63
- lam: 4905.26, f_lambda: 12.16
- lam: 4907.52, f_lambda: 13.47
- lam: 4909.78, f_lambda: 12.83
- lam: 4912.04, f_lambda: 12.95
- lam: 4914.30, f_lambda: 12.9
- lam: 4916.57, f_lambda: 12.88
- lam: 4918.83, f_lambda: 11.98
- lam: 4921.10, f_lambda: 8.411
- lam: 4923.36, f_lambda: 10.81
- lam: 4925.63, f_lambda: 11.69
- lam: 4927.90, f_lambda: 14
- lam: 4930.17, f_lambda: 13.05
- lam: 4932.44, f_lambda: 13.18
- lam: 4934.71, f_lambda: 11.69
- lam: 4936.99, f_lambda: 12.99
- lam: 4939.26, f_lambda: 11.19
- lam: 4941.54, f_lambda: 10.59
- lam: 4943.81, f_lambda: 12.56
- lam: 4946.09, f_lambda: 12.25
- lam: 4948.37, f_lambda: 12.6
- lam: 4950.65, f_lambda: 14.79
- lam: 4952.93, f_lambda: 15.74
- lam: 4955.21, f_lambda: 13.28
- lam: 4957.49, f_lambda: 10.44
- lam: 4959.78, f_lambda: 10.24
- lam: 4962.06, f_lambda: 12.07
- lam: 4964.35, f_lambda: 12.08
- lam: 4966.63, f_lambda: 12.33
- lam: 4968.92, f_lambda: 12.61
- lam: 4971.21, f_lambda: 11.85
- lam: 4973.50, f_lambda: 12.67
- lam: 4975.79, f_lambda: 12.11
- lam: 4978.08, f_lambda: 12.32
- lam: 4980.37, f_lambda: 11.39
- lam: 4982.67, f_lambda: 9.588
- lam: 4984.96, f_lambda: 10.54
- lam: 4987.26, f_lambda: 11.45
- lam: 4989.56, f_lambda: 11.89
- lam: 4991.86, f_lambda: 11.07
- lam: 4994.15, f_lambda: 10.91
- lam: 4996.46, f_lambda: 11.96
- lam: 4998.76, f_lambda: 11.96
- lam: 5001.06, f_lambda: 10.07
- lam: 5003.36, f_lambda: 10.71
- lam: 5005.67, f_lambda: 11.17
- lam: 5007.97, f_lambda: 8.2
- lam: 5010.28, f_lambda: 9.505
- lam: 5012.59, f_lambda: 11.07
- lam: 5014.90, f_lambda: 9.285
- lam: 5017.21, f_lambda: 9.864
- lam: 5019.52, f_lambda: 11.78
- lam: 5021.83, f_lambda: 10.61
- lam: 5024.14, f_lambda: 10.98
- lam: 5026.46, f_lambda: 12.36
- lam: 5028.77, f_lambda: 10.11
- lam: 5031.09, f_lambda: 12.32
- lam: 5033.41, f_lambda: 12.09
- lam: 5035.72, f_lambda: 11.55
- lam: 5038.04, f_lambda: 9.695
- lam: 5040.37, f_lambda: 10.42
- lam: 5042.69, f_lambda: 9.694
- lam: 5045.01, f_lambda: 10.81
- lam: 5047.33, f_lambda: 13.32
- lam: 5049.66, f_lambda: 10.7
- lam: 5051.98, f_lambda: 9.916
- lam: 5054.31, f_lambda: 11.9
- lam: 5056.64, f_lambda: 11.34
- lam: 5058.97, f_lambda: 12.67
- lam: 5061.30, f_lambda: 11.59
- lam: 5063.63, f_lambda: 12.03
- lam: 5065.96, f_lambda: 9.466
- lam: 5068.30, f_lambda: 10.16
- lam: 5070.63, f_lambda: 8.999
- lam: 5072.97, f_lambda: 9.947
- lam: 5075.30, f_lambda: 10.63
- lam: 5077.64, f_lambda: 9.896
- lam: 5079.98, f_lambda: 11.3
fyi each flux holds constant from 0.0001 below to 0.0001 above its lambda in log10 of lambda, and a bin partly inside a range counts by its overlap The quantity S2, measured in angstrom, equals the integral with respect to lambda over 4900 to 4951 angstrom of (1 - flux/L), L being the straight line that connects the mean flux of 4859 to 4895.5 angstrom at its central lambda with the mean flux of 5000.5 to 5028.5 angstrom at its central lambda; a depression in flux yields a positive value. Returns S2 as -5.0 angstrom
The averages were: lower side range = 11.6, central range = 12.3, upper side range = 10.5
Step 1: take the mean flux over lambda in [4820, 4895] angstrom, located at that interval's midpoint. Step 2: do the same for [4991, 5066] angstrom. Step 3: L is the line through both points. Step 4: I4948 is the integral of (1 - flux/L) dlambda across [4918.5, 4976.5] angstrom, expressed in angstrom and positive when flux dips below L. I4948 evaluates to -4.11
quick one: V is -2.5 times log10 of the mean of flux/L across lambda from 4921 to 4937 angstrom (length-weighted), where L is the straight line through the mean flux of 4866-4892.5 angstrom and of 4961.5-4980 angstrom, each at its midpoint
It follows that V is -0.01 mag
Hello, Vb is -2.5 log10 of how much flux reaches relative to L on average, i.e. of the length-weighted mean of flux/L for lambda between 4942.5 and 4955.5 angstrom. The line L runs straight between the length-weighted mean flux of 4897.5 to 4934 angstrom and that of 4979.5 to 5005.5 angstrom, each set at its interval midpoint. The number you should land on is -0.14 mag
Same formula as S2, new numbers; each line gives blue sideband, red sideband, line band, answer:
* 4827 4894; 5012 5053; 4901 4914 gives -1.3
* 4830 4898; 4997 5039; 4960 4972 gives -0.9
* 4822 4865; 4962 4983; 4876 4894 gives 0.3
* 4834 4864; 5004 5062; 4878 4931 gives -1.7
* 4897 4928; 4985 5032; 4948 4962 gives -1.3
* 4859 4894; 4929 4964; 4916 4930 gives 0.6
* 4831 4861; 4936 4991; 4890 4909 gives -0.5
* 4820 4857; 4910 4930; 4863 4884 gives 0.5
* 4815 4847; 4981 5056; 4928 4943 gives -1.5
